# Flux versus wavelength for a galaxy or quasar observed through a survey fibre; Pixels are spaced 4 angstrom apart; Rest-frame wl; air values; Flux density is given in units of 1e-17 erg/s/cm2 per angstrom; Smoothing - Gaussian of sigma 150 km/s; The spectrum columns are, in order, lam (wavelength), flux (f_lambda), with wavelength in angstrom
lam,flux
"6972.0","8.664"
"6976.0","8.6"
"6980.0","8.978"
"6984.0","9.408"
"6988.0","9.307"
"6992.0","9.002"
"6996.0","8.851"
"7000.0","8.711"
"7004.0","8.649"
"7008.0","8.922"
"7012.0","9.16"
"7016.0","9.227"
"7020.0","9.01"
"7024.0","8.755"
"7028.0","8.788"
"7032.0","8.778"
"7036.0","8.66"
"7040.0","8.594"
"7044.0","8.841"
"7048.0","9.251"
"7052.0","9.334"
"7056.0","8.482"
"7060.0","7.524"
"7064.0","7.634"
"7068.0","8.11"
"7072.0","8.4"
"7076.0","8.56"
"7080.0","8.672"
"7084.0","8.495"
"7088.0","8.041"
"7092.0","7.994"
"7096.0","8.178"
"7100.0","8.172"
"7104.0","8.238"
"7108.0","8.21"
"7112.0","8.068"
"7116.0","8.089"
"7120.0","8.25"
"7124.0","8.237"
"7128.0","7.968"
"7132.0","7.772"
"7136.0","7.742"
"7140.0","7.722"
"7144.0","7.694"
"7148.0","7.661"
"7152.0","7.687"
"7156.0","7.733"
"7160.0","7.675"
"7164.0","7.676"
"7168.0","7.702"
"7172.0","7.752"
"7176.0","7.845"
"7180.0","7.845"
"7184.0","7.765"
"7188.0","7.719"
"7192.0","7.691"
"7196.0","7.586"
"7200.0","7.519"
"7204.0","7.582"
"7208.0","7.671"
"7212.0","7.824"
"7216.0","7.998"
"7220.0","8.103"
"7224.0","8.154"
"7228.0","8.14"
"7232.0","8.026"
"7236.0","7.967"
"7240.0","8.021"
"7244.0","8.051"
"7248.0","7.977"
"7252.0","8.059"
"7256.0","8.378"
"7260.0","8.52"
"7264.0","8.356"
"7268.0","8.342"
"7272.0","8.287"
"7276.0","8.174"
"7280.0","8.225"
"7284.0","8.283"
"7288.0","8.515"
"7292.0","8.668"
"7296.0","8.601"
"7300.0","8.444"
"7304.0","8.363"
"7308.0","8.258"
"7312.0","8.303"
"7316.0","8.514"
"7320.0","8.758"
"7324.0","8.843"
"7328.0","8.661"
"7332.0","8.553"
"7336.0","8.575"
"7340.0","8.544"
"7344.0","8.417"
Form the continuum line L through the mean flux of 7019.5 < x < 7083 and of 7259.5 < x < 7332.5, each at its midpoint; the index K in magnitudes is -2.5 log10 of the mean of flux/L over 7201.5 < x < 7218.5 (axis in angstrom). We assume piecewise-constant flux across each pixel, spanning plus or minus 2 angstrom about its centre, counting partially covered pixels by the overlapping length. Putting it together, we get 0.10 mag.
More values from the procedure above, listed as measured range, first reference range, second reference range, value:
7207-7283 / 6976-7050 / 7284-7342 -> 0.06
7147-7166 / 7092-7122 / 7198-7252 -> 0.05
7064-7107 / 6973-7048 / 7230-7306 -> 0.06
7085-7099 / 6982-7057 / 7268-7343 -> 0.09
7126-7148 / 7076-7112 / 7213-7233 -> 0.06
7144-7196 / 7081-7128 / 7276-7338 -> 0.08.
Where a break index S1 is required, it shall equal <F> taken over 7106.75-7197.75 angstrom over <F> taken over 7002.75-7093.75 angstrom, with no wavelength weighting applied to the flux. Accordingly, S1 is 0.91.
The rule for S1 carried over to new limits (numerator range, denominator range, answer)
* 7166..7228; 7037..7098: 0.93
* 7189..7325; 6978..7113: 0.95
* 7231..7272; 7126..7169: 1.06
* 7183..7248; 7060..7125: 0.96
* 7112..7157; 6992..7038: 0.89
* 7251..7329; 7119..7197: 1.08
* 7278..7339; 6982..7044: 0.95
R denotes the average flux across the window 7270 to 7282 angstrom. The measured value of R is 8.23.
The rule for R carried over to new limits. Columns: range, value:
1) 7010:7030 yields 8.99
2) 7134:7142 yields 7.73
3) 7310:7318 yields 8.41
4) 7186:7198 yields 7.67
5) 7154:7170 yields 7.7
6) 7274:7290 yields 8.3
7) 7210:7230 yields 8.04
